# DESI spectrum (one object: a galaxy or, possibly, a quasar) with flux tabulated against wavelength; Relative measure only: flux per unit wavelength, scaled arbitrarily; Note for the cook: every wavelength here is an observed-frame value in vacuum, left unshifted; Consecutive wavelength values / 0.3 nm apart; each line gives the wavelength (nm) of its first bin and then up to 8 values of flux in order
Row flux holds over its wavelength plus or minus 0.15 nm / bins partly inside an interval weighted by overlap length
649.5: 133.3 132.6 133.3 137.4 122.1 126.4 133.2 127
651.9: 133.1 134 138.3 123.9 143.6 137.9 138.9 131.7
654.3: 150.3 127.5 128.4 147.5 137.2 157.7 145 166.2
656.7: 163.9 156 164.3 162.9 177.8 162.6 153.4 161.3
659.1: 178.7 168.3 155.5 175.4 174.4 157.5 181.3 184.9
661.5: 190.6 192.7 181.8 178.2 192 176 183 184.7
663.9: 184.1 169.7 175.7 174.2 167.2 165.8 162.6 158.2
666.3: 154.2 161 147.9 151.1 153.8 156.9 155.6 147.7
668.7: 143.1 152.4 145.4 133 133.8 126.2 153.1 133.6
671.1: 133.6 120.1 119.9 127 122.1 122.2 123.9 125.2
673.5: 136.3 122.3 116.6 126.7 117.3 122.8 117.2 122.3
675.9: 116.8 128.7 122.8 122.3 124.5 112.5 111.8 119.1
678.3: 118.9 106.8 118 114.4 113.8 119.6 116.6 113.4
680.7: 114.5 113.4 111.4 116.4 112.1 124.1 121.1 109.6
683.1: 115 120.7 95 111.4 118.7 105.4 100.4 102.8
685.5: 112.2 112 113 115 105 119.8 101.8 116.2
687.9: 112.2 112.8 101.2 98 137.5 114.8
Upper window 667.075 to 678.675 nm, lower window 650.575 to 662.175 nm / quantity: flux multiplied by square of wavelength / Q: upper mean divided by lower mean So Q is 0.88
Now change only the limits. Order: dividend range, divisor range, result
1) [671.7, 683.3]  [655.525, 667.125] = 0.74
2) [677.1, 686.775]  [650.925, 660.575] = 0.82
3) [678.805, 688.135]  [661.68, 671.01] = 0.74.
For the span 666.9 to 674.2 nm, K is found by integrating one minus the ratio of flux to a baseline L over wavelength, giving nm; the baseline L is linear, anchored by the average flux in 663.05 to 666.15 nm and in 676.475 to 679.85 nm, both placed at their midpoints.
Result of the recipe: 0.61 nm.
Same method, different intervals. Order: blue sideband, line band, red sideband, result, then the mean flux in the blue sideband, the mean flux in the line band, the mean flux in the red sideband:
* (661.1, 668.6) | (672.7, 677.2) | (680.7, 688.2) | 0.54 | 170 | 123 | 112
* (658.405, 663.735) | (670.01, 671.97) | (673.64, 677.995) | 0.11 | 176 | 131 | 120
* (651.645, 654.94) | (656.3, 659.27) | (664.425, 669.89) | -0.48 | 135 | 165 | 155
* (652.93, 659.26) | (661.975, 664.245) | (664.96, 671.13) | -0.47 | 152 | 182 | 150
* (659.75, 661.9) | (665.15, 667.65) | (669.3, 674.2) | -0.07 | 178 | 157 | 129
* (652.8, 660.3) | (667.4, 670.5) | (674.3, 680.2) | -0.29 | 154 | 145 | 119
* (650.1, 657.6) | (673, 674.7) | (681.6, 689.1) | -0.04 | 141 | 125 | 111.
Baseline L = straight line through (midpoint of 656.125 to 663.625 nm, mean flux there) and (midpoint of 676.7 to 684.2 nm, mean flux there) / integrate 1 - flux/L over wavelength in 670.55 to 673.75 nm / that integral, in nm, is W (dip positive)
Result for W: 0.255 nm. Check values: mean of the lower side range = 172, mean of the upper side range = 115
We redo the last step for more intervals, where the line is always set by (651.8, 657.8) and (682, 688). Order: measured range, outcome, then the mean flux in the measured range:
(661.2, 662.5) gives -0.46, 186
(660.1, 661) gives -0.21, 171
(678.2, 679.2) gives 0.04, 114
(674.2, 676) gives 0.03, 121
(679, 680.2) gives 0.01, 116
